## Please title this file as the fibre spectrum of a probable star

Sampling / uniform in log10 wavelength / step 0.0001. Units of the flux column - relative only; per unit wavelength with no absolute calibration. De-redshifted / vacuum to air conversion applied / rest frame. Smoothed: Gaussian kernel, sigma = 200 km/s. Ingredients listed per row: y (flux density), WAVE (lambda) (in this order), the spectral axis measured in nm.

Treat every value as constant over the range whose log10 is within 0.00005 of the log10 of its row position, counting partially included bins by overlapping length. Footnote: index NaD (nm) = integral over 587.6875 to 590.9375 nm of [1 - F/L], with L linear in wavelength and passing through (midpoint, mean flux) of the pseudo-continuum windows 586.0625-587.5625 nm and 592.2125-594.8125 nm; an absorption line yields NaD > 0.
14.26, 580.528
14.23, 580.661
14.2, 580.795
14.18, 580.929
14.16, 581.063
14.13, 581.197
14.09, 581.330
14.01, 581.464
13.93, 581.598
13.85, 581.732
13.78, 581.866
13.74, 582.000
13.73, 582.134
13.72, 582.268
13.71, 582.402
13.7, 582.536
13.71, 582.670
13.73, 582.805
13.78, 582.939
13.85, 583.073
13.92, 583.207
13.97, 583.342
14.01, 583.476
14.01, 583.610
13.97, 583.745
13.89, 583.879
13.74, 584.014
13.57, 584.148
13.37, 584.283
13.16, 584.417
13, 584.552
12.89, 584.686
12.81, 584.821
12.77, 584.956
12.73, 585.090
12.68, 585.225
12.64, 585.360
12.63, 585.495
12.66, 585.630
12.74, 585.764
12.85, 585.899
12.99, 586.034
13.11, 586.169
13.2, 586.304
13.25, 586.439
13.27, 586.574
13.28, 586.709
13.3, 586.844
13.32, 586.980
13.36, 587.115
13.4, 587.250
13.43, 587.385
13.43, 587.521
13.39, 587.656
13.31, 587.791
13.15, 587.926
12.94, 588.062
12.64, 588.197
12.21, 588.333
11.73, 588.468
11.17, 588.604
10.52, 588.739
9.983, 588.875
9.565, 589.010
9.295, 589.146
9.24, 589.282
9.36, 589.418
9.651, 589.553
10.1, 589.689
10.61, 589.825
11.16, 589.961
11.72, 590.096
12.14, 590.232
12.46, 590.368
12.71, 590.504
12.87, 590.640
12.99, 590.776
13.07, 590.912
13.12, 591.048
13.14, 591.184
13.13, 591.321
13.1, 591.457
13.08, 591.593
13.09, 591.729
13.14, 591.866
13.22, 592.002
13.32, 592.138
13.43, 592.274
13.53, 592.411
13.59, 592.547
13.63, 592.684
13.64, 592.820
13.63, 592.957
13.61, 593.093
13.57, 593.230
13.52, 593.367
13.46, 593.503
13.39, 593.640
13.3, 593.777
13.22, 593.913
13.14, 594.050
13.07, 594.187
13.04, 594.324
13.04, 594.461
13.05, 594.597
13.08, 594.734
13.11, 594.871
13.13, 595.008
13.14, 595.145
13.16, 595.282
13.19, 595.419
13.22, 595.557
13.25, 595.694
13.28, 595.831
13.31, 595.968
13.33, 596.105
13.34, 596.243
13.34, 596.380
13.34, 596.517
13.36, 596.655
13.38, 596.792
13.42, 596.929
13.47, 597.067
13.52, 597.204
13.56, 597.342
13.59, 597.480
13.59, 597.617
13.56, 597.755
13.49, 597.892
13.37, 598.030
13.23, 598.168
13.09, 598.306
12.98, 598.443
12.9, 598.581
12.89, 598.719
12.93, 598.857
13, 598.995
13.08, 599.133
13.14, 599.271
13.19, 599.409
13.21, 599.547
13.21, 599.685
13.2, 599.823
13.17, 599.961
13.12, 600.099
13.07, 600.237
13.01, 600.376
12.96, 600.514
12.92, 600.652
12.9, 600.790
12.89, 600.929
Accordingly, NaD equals 0.457 nm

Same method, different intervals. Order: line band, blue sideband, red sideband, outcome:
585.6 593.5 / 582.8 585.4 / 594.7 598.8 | 0.50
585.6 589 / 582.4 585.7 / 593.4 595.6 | 0.16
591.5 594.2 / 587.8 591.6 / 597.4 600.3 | -0.26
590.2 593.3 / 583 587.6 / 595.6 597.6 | 0.03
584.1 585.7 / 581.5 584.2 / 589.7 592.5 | 0.08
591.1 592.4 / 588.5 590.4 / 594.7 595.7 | -0.19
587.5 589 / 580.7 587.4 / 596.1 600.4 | 0.15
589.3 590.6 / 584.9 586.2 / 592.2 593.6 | 0.21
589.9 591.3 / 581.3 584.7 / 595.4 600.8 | 0.10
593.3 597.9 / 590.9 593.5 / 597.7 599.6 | -0.02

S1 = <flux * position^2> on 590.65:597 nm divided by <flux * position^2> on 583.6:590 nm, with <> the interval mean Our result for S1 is 1.10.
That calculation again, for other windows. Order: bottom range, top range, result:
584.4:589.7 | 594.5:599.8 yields 1.12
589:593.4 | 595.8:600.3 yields 1.10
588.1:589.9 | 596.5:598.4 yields 1.31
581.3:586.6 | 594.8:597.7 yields 1.04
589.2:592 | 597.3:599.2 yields 1.13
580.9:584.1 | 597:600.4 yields 1.01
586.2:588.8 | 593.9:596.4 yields 1.05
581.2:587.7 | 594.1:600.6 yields 1.03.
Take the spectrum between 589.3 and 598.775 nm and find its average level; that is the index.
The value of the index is 13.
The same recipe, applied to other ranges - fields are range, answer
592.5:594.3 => 13.4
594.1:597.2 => 13.2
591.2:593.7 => 13.4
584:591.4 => 12.4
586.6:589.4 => 12.1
